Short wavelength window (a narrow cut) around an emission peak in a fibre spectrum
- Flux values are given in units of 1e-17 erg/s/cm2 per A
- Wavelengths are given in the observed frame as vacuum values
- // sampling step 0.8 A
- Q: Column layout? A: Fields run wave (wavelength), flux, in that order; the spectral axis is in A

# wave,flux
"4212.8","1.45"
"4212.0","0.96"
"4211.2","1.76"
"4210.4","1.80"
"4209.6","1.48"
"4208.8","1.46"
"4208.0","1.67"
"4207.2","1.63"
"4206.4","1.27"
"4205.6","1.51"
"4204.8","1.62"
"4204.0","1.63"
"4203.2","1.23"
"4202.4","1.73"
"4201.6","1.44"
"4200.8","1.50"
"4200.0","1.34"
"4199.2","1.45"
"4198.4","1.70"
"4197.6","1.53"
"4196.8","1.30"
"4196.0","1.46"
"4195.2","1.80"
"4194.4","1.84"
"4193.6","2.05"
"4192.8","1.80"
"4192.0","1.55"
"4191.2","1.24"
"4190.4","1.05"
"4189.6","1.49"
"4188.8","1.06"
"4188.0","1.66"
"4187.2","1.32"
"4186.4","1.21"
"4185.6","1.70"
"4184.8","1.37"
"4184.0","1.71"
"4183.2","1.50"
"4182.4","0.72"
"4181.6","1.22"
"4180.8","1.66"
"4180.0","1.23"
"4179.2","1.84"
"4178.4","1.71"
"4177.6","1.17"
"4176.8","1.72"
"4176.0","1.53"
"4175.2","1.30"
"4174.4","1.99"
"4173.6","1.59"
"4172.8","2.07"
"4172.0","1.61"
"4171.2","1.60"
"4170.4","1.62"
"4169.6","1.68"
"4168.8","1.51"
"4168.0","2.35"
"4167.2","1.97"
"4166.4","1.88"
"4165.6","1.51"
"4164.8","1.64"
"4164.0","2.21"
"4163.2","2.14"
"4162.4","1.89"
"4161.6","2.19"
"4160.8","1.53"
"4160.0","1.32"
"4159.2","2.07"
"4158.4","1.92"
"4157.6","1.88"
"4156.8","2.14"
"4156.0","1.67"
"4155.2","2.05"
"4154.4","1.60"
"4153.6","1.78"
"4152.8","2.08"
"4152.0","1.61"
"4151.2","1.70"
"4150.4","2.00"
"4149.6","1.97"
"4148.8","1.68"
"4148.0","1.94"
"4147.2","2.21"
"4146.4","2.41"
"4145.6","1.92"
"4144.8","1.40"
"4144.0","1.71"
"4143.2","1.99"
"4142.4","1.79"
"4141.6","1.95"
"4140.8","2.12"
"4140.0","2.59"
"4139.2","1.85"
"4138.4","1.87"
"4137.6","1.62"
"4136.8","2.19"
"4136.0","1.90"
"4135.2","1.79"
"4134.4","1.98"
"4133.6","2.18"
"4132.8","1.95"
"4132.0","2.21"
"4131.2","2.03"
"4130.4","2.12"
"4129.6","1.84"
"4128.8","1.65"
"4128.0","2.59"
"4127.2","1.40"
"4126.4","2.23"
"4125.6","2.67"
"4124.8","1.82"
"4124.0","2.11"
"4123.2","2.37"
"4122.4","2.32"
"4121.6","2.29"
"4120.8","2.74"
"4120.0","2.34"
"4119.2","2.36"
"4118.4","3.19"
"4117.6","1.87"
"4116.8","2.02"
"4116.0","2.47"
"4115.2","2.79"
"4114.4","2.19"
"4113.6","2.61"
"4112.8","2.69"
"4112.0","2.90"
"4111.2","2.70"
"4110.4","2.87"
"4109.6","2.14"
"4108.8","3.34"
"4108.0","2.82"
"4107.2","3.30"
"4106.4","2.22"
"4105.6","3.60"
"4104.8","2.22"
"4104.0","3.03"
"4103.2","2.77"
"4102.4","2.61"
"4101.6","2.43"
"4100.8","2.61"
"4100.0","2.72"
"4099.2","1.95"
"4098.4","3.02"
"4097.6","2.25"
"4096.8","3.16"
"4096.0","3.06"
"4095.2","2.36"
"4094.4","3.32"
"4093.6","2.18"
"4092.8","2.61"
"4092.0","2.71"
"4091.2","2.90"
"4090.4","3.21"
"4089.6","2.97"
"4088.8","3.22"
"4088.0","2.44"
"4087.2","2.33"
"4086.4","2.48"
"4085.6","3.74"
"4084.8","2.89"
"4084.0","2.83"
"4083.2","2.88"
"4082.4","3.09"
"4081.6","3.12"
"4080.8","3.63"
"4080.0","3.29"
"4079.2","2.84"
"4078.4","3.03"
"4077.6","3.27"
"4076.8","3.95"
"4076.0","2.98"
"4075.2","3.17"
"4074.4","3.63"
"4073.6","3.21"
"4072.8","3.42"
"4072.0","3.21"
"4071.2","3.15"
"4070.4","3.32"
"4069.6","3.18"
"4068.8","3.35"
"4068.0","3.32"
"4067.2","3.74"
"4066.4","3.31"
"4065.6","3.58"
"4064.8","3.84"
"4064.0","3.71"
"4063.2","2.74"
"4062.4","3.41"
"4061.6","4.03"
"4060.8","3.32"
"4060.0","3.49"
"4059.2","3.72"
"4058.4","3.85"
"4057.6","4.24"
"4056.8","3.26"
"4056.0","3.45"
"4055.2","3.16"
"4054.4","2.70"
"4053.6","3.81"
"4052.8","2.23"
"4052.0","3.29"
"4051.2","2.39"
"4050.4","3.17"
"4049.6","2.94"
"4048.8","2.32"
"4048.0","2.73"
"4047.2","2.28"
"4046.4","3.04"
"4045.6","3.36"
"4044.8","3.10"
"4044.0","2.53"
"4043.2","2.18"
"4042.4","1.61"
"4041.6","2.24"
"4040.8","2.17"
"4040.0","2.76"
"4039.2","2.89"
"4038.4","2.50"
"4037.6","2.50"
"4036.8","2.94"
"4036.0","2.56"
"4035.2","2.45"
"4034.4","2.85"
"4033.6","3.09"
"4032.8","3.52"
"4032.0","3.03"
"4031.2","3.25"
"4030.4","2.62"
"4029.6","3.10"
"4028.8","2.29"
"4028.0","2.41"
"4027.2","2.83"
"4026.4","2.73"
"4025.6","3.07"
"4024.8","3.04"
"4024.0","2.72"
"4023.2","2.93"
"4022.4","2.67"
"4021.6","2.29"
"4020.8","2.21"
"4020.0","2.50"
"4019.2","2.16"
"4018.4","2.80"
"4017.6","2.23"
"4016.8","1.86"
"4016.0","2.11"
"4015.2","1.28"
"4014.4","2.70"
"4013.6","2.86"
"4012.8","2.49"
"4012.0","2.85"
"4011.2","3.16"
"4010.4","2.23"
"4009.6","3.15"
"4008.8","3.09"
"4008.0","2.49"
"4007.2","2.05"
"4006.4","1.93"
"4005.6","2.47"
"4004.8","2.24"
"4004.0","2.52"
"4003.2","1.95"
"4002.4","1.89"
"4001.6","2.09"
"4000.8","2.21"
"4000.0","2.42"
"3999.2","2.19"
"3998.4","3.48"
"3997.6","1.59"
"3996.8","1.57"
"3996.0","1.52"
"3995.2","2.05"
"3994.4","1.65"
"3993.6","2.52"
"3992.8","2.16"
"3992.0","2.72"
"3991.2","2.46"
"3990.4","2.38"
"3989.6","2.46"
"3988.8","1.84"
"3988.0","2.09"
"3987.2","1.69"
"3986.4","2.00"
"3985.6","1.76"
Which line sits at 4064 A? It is C IV 1549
